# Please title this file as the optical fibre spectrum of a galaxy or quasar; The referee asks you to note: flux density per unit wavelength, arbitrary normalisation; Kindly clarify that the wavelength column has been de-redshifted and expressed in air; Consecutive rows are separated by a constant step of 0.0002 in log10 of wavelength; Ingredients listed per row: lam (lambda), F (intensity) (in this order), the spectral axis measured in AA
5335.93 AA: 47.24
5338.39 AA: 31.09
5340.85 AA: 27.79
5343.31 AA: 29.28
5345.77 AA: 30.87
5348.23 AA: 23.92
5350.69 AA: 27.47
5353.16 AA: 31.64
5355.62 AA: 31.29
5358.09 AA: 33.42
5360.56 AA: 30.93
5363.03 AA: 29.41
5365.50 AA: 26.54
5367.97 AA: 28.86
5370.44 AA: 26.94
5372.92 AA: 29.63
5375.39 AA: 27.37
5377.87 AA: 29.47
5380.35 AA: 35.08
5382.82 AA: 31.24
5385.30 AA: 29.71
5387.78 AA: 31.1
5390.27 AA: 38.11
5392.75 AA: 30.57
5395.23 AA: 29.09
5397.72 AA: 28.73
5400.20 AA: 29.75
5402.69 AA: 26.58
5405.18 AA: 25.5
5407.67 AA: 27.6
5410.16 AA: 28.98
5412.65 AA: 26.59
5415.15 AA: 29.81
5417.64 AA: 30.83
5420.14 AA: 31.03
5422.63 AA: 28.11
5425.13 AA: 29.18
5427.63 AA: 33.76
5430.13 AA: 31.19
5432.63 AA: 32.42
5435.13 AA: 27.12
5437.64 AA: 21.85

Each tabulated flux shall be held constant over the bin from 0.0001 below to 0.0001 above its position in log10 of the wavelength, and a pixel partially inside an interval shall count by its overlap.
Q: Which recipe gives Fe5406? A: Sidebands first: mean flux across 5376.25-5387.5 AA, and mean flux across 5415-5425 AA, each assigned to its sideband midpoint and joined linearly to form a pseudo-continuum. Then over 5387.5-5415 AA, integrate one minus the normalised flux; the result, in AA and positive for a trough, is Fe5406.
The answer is 1.2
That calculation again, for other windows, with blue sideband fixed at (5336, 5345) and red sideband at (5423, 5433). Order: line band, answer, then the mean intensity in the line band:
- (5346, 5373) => 2.14 AA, 29.1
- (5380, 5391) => -0.40 AA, 32.6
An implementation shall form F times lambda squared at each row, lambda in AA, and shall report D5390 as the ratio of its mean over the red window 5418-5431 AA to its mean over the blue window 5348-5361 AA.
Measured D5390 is 1.0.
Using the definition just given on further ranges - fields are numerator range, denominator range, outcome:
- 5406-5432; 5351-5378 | 1.03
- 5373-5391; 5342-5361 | 1.07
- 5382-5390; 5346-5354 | 1.15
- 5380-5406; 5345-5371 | 1.05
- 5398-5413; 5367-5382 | 0.94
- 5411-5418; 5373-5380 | 0.99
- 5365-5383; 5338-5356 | 1.02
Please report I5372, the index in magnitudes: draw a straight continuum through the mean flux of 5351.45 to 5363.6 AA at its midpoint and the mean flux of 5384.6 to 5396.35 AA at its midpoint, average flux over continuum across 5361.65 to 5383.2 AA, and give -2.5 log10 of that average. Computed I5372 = 0.08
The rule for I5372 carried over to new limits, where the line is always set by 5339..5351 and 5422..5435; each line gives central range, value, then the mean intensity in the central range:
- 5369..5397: -0.051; 30.7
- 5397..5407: 0.087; 27.6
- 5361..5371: 0.019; 28.3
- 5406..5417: 0.071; 28.3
